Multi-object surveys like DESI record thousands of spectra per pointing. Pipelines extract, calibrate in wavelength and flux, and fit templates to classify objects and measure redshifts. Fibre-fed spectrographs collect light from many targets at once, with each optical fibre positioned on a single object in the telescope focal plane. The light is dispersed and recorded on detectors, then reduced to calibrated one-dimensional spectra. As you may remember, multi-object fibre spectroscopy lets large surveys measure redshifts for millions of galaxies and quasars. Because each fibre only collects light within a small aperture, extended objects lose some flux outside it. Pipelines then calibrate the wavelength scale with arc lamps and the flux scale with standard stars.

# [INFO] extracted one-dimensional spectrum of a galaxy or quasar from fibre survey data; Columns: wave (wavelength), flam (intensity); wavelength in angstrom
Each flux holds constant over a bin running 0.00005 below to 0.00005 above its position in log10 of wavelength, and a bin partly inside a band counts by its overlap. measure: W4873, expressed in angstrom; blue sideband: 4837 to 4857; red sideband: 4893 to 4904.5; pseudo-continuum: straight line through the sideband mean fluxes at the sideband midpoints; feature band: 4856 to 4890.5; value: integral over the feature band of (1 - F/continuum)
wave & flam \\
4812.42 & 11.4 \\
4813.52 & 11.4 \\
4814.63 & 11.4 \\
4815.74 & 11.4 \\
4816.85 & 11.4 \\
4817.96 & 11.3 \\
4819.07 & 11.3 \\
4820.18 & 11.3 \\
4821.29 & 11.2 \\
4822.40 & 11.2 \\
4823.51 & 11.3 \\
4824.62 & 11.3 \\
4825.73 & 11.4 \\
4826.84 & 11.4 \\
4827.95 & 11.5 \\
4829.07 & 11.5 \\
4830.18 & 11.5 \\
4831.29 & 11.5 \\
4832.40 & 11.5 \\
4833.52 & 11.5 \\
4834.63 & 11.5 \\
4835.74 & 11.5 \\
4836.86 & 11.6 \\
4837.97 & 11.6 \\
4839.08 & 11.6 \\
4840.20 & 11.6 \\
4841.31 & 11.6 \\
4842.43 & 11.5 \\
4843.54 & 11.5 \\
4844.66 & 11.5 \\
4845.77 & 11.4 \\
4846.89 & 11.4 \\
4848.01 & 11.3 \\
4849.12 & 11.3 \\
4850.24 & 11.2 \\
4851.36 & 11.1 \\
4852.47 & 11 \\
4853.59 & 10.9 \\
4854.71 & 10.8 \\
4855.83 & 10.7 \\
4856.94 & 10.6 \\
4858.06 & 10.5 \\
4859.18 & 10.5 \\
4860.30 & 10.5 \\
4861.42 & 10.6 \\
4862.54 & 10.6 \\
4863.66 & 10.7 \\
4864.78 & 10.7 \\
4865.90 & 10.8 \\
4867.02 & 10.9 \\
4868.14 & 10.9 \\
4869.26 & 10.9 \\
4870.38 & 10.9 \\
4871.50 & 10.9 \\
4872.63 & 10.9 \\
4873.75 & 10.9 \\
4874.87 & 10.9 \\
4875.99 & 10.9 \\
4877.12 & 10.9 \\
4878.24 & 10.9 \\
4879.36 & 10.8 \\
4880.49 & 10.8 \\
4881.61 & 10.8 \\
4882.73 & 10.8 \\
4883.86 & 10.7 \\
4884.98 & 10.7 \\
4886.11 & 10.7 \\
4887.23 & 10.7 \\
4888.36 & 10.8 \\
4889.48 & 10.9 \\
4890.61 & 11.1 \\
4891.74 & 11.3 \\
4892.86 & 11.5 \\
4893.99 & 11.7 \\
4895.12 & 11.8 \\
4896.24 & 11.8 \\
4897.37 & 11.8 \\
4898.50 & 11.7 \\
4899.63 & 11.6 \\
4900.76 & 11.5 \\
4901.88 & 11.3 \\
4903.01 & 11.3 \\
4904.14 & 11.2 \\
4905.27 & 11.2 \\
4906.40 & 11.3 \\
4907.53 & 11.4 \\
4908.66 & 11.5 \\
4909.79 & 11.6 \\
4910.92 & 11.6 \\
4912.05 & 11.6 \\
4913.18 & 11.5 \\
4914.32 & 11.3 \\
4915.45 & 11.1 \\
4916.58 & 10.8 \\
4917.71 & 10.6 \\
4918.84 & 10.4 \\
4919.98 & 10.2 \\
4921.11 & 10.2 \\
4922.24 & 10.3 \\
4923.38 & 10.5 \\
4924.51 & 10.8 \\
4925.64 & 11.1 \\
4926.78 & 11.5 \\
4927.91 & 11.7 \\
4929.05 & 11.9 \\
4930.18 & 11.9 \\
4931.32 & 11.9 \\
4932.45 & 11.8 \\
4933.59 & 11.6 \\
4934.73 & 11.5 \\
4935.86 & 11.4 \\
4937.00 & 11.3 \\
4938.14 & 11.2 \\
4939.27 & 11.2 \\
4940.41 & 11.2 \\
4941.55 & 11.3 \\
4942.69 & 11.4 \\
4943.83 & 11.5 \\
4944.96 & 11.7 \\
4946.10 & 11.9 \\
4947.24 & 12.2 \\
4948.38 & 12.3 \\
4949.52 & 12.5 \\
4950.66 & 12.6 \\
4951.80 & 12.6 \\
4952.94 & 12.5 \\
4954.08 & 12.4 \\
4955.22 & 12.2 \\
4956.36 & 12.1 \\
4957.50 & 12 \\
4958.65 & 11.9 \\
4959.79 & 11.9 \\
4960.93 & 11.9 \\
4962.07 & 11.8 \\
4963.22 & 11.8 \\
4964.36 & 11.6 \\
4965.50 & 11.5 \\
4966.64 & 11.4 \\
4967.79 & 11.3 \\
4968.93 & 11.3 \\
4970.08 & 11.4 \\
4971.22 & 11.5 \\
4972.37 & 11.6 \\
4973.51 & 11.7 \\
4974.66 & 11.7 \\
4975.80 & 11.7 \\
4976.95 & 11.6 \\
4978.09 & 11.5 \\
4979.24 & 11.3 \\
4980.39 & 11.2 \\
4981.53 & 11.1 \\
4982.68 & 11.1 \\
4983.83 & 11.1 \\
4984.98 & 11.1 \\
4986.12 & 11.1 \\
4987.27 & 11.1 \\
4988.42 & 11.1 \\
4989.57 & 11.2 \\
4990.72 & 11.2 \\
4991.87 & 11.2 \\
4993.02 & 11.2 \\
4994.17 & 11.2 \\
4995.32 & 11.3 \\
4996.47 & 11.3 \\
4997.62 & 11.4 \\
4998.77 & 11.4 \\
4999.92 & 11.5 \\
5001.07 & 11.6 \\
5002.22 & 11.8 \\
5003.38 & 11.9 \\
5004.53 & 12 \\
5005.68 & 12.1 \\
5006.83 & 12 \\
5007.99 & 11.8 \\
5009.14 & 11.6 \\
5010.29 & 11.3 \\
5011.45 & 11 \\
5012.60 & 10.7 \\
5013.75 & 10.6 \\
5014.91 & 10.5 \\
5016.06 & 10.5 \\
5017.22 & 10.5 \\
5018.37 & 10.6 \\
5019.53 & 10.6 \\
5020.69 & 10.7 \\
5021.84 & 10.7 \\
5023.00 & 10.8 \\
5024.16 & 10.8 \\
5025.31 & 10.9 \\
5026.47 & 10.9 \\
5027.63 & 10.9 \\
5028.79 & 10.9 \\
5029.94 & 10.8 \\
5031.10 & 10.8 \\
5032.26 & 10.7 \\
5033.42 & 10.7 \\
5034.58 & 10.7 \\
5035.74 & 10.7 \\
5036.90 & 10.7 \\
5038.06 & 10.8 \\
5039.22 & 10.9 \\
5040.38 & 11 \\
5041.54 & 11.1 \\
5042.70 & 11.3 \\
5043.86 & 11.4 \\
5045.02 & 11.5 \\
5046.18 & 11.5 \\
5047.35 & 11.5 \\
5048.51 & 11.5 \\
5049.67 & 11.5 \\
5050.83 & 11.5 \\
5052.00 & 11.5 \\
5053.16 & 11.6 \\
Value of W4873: 1.98 angstrom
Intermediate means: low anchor 11.3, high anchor 11.6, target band 10.8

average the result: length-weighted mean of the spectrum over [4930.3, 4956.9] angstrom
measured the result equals 11.8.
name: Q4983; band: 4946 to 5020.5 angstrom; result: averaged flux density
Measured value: 11.5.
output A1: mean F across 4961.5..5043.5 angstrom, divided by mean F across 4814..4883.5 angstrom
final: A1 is 1.01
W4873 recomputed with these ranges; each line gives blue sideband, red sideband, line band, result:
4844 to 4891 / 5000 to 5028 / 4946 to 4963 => -1.8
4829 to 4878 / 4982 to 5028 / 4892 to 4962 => -2.5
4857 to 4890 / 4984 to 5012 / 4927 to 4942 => -0.6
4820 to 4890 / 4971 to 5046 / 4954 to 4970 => -0.9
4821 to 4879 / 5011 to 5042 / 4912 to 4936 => -0.4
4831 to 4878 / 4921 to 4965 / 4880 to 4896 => 0.4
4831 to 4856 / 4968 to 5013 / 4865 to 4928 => 1.7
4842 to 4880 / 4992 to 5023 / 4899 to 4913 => -0.5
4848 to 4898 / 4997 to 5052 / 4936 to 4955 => -1.4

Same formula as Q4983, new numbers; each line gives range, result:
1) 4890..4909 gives 11.5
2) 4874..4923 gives 11.1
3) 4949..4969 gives 12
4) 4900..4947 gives 11.3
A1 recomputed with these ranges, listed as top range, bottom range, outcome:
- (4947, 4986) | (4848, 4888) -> 1.08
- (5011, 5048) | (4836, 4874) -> 0.98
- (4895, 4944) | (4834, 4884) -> 1.02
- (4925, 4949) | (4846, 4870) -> 1.07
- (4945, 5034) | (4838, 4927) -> 1.03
